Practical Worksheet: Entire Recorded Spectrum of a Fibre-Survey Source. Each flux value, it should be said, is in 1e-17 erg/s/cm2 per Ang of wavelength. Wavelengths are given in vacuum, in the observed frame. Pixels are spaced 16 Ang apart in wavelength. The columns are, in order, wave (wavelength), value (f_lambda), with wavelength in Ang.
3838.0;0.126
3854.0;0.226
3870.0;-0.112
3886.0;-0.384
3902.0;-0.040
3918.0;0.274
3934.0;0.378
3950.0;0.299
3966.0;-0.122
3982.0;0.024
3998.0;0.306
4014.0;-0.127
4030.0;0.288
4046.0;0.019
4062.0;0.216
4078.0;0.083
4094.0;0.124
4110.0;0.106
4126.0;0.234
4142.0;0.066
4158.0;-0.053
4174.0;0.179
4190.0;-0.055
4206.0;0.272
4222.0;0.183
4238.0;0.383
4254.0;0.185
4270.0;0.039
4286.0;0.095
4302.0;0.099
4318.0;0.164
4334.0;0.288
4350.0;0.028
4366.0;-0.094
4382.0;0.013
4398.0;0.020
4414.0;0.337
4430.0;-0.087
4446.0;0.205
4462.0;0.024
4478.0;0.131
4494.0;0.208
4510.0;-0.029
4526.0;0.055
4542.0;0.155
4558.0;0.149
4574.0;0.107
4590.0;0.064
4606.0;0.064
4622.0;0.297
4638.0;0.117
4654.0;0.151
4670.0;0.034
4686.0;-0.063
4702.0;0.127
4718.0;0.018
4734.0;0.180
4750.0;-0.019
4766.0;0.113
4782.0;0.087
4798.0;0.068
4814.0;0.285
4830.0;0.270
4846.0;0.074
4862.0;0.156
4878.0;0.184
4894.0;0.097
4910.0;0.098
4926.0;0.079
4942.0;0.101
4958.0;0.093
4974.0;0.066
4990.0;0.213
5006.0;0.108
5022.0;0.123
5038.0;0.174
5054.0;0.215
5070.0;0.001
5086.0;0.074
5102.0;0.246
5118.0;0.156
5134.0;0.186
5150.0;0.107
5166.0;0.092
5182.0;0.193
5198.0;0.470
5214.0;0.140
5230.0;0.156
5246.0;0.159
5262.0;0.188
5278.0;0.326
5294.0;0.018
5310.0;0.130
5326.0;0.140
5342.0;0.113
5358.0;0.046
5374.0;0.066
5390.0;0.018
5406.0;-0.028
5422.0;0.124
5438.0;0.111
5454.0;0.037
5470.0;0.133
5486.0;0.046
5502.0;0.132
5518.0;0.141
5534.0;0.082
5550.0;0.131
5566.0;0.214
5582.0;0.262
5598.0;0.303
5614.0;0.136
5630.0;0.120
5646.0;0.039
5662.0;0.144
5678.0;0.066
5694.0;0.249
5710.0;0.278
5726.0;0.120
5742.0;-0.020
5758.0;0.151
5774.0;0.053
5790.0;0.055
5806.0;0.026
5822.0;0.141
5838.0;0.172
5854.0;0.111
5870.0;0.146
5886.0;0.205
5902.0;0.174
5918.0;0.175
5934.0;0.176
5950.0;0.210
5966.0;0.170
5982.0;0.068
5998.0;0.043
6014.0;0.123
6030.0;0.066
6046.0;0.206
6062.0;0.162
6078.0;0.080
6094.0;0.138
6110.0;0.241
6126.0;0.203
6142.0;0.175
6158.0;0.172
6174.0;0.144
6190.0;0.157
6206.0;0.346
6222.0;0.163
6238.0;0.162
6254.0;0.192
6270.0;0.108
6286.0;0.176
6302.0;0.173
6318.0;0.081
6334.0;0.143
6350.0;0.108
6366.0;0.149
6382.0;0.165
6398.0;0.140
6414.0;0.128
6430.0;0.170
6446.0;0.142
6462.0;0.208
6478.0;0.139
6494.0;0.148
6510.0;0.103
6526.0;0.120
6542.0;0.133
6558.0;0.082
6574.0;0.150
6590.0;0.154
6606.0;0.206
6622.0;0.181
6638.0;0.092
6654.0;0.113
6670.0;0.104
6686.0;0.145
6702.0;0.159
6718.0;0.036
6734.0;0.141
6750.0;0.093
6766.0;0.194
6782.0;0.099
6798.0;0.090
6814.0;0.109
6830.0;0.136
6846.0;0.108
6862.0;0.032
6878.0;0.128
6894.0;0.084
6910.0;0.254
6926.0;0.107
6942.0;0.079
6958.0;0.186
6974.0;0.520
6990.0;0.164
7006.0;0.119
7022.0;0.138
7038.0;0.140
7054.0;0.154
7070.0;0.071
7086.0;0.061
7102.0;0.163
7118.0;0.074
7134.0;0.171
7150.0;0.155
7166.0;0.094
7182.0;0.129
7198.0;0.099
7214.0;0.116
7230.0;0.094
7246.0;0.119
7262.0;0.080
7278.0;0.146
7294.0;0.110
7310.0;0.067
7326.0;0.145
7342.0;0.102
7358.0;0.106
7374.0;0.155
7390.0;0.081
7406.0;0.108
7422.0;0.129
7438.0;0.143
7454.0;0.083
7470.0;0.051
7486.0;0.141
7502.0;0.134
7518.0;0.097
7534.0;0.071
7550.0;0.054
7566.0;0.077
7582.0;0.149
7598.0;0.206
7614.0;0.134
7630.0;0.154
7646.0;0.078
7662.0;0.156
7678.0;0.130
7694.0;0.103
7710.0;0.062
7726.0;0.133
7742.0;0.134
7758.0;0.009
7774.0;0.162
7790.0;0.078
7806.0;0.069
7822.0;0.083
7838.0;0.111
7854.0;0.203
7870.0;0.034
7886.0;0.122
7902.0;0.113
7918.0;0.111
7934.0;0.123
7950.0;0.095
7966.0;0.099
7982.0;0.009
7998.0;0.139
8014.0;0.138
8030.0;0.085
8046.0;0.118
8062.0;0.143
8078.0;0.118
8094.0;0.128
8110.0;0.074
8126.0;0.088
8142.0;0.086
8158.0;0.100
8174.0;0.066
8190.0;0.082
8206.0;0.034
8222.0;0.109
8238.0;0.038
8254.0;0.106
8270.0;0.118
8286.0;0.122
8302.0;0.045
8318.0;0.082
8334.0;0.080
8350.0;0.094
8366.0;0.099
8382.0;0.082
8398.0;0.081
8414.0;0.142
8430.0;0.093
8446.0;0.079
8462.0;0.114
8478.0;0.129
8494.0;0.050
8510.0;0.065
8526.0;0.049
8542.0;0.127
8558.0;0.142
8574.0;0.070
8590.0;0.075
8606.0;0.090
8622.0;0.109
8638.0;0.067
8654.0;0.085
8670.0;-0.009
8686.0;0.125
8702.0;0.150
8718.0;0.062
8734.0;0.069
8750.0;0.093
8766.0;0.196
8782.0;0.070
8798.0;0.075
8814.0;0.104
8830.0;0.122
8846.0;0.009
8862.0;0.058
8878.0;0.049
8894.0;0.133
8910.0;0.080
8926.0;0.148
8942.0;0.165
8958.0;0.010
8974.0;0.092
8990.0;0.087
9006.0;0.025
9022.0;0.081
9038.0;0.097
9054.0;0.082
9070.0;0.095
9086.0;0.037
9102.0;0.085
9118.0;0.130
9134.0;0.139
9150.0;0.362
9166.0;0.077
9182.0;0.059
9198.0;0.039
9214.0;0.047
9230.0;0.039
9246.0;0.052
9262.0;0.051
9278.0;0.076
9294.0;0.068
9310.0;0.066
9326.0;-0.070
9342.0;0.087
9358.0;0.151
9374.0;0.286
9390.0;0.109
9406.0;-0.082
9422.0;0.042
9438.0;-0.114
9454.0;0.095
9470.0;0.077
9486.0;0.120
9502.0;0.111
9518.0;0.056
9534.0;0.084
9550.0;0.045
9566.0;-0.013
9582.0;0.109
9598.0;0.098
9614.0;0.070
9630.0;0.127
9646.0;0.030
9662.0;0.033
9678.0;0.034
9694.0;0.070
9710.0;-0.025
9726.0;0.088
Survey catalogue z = 0.39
